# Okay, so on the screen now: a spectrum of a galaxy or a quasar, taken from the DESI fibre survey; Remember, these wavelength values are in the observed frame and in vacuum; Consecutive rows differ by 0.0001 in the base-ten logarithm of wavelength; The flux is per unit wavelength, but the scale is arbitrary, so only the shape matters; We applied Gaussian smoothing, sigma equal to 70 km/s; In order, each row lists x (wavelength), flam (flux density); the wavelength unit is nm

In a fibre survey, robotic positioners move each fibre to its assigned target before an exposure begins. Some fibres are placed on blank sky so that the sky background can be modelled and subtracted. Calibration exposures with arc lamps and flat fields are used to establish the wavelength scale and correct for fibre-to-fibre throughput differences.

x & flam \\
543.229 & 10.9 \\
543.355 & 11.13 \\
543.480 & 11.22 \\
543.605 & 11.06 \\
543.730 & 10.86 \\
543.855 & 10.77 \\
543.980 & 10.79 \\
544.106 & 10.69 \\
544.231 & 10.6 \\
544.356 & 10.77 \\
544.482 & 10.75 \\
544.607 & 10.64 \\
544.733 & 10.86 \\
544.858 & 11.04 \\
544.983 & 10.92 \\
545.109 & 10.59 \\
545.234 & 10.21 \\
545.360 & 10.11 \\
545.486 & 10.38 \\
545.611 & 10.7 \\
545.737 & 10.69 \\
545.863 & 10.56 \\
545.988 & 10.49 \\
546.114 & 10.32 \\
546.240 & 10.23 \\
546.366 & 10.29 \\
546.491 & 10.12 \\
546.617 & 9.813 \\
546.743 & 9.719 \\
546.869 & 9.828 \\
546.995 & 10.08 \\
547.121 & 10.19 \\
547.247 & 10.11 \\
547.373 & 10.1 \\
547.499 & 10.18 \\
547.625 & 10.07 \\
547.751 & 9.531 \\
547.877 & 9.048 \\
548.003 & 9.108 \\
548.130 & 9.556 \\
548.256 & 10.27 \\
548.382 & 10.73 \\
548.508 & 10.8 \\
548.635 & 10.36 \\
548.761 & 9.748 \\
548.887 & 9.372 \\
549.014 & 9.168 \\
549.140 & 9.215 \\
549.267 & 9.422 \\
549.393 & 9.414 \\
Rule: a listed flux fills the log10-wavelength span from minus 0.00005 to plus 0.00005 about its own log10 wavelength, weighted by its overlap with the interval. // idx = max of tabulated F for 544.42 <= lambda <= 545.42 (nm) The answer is 11.04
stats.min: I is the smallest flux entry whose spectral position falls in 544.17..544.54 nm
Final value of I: 10.6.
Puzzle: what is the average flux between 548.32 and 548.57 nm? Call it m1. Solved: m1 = 10.8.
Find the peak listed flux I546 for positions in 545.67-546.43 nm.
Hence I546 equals 10.69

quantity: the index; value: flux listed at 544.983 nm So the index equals 10.92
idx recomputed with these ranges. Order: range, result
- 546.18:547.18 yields 10.29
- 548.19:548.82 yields 10.8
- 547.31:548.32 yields 10.27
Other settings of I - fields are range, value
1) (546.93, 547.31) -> 10.08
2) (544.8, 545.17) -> 10.59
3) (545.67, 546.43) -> 10.23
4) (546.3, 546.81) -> 9.719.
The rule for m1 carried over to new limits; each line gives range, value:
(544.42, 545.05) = 10.8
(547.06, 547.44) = 10.1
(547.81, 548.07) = 9.07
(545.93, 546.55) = 10.3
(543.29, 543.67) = 11.1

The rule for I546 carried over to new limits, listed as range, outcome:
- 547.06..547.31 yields 10.19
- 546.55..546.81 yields 9.813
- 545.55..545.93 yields 10.7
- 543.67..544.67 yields 10.86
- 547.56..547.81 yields 10.07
